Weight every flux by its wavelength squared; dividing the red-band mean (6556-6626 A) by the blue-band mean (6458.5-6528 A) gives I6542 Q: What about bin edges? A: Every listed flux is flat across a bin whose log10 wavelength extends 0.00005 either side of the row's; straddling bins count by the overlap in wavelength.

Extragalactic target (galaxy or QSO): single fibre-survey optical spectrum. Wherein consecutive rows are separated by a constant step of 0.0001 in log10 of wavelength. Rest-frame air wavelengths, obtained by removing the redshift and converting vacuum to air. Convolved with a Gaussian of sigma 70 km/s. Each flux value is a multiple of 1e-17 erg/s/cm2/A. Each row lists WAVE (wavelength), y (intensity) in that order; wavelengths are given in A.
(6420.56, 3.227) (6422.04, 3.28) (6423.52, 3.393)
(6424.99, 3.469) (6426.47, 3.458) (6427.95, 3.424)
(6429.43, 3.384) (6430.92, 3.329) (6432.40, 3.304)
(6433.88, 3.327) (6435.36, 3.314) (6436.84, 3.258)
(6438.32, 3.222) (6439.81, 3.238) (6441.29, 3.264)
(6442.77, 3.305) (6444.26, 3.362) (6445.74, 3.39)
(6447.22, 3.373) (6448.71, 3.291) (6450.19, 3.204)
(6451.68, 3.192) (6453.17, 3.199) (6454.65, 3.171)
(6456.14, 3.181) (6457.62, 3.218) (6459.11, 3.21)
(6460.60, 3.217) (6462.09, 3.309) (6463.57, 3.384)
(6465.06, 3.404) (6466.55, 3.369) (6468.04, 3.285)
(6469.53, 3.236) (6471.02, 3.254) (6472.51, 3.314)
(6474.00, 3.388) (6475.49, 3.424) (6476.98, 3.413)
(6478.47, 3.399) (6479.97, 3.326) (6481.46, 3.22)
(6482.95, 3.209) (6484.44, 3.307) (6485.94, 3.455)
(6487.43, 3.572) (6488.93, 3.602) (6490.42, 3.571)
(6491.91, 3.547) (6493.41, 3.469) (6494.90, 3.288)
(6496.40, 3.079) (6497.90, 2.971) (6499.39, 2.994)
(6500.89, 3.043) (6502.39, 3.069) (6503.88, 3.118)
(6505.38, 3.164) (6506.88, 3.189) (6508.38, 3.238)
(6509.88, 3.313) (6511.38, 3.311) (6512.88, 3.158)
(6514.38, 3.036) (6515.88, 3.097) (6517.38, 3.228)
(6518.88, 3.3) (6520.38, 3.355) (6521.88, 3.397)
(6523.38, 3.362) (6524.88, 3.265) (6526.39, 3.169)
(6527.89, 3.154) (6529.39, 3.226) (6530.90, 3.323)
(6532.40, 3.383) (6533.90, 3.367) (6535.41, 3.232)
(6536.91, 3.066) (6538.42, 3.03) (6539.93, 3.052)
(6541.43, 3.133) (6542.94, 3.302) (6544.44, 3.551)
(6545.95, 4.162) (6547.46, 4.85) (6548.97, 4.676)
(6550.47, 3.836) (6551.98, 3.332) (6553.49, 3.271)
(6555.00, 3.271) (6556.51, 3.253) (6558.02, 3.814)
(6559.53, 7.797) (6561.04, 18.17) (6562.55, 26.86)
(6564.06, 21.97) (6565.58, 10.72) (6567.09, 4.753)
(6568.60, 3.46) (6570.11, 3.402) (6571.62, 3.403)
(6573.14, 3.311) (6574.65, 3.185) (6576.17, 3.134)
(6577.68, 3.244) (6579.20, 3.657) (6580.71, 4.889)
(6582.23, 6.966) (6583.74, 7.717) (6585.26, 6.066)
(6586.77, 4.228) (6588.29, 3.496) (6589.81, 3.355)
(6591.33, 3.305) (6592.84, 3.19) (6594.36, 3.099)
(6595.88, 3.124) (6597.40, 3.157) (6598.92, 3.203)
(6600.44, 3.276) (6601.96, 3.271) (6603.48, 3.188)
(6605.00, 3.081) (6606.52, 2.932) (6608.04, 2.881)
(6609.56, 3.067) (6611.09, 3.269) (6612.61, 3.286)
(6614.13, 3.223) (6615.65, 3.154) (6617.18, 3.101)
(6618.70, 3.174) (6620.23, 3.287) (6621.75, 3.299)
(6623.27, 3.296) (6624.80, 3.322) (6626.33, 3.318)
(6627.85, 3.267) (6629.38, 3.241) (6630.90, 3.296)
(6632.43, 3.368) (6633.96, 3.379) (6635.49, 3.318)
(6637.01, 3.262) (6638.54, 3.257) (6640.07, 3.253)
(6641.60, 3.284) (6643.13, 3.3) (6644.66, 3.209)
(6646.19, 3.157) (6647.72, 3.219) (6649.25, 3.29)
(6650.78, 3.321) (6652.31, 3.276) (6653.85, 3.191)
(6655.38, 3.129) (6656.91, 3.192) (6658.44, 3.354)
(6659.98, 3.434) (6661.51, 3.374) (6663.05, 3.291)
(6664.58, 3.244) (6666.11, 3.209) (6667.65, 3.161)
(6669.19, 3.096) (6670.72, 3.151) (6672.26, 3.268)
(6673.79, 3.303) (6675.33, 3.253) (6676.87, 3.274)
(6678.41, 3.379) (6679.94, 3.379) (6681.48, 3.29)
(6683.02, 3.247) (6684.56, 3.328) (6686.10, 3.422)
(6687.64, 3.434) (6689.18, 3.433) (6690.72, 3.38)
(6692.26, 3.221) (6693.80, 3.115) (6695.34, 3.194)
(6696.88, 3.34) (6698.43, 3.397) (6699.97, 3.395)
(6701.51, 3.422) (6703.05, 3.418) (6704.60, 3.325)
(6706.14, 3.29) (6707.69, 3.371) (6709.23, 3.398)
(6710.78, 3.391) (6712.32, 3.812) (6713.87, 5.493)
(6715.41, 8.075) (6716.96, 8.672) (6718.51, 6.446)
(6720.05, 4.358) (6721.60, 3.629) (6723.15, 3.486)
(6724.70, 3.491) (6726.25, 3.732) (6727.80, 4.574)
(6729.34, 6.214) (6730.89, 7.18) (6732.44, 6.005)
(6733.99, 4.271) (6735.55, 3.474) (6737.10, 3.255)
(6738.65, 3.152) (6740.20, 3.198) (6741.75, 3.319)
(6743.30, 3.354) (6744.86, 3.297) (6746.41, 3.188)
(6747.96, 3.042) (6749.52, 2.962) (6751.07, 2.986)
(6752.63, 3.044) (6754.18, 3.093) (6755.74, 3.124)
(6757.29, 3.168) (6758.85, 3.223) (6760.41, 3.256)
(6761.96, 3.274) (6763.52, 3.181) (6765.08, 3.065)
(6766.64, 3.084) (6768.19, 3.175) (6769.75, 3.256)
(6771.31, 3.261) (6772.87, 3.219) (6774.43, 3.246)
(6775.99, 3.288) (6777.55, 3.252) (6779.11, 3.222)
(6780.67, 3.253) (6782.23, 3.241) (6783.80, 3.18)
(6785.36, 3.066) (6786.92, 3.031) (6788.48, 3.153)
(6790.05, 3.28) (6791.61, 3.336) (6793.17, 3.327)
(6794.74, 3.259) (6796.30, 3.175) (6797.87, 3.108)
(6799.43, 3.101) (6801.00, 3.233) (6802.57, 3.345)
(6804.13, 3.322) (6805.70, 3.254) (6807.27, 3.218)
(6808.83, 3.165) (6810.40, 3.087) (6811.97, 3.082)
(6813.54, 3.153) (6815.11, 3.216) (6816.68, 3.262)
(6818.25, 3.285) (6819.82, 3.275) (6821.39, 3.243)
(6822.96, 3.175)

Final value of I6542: 1.6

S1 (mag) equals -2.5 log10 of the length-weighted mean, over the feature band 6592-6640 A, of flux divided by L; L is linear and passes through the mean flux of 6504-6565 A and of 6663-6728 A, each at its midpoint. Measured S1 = 0.32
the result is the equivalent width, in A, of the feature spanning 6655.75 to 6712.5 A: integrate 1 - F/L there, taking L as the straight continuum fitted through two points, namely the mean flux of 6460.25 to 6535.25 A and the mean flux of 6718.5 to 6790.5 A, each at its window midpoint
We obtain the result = 2.60 A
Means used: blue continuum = 3.29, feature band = 3.32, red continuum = 3.55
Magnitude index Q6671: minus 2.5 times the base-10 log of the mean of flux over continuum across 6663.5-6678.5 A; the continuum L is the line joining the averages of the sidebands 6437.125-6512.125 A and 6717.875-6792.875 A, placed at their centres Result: 0.08 mag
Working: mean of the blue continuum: 3.28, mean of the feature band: 3.23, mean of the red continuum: 3.57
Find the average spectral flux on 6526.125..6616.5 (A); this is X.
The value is 4.74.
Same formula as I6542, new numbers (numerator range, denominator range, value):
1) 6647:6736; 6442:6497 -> 1.23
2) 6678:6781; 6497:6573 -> 0.83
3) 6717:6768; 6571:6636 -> 1.12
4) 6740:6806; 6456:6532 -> 1.06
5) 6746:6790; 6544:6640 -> 0.72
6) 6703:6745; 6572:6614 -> 1.24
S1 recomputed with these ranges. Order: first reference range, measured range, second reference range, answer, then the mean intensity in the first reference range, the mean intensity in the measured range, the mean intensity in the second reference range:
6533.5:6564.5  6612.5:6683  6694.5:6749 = 0.477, 6.31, 3.26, 4.15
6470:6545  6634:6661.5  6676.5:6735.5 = 0.182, 3.27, 3.27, 4.11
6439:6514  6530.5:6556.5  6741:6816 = -0.081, 3.28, 3.52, 3.19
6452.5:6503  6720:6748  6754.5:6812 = -0.243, 3.3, 4.03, 3.2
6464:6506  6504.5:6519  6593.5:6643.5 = 0.030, 3.3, 3.2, 3.22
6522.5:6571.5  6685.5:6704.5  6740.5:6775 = 0.165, 5.6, 3.35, 3.17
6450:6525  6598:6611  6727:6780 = 0.093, 3.28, 3.12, 3.55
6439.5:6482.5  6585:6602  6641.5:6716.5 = -0.032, 3.29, 3.5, 3.47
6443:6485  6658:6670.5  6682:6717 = 0.142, 3.29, 3.26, 3.79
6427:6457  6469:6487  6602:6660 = -0.019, 3.29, 3.33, 3.23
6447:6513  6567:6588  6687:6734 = -0.173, 3.28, 4.36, 4.29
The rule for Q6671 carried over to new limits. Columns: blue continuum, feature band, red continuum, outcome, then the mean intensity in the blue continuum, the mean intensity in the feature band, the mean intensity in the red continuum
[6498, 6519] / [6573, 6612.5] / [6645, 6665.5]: -0.164 mag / 3.15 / 3.74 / 3.27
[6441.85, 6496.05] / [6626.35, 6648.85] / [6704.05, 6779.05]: 0.121 mag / 3.33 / 3.27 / 3.86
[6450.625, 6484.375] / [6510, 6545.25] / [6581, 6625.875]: 0.064 mag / 3.29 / 3.24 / 3.63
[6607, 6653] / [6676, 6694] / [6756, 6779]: -0.033 mag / 3.24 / 3.33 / 3.21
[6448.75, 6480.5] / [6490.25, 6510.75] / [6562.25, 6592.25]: 0.296 mag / 3.29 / 3.21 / 6.22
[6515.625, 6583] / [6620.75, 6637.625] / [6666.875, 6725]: 0.304 mag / 5.09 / 3.31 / 3.78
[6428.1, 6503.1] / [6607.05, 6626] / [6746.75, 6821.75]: 0.017 mag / 3.3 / 3.2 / 3.19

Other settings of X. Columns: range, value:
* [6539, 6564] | 6.69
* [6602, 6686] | 3.24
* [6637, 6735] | 3.77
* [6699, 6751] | 4.18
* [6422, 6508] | 3.3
